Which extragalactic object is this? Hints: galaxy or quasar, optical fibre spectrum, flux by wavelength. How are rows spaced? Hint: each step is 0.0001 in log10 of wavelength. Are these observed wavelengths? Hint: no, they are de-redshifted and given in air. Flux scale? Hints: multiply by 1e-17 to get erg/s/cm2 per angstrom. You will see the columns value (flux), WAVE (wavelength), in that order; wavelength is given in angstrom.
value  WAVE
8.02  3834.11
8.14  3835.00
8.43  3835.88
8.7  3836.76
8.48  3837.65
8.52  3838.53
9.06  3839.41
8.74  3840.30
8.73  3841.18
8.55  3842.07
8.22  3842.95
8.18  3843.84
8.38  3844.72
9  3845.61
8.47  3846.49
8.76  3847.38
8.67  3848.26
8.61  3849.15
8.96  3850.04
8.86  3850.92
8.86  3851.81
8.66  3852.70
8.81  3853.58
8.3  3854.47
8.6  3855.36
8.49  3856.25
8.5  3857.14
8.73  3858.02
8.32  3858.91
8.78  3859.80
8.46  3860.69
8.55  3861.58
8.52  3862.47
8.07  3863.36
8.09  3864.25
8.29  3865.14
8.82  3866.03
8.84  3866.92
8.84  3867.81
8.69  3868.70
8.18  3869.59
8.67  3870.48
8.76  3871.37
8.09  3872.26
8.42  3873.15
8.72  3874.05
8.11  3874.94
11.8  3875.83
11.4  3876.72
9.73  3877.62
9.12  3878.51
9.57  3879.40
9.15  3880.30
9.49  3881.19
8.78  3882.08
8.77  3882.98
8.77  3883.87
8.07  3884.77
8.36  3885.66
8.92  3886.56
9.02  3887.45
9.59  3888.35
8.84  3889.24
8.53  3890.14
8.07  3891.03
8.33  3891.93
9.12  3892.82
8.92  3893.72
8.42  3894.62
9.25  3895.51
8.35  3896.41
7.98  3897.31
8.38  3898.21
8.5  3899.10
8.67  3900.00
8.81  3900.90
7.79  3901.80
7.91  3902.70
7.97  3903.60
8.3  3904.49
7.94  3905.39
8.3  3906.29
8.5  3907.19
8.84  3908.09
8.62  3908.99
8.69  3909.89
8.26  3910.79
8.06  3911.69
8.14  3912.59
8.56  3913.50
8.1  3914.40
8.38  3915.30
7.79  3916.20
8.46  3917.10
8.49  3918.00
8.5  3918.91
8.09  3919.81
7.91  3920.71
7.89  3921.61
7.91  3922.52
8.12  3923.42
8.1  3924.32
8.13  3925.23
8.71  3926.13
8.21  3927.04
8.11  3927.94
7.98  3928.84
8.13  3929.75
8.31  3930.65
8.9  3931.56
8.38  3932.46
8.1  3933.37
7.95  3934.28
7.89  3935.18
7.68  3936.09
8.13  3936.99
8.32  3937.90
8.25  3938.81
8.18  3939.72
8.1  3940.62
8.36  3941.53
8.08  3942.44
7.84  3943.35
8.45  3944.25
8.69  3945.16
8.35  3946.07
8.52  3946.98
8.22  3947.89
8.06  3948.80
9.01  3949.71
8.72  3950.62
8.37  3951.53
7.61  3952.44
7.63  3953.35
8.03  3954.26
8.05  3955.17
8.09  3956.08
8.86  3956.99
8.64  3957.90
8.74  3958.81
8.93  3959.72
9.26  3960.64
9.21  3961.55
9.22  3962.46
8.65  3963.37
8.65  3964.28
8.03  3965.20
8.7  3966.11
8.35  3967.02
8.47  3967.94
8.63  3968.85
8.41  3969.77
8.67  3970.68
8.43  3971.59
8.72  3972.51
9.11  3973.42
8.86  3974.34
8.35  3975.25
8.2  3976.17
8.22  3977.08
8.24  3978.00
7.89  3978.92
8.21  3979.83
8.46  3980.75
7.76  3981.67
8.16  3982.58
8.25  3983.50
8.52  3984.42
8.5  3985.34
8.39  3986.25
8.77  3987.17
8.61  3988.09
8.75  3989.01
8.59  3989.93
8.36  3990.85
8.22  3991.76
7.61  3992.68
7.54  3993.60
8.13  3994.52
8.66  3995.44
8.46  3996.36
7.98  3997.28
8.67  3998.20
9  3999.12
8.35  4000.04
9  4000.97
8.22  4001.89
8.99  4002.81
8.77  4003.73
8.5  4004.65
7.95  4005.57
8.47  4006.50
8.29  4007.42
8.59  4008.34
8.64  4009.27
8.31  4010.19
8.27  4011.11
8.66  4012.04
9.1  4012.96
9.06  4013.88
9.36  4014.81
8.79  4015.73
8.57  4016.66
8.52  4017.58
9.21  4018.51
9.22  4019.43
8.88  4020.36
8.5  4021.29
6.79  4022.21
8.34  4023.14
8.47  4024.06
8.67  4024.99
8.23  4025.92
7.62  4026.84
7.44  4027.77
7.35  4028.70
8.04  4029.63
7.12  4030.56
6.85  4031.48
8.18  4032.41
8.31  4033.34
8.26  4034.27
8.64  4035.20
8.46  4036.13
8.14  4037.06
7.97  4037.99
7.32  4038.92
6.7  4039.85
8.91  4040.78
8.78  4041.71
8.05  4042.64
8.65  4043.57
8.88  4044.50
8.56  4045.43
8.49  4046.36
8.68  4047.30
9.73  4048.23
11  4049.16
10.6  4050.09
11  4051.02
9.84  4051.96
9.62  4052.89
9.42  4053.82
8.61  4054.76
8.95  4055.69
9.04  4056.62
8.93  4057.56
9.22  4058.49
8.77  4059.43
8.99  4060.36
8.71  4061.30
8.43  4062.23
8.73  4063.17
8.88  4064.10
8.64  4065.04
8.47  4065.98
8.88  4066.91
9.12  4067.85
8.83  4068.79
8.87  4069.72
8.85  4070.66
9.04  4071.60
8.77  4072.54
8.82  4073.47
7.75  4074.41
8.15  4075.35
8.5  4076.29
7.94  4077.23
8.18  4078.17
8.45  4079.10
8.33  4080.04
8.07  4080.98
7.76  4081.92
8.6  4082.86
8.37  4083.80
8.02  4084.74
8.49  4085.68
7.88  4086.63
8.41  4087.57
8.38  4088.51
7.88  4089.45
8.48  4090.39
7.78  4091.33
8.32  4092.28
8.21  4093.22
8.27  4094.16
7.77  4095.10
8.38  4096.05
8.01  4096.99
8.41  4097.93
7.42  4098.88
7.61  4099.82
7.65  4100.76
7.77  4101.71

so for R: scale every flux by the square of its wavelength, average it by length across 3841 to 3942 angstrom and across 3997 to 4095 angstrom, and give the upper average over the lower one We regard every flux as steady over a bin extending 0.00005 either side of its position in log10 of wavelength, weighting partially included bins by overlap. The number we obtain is 1.08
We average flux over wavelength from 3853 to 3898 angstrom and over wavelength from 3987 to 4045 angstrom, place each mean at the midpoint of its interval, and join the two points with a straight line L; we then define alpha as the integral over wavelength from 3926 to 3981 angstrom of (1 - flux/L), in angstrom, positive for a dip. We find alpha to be 1.0 angstrom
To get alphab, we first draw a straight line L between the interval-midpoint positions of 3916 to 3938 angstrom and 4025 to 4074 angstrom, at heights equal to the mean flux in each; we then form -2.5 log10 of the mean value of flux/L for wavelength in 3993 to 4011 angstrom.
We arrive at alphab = 0.00 mag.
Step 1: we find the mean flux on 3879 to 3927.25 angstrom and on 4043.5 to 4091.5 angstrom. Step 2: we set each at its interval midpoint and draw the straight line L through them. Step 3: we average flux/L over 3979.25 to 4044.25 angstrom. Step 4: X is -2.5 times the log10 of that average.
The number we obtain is 0.04 mag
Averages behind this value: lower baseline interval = 8.47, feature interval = 8.33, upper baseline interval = 8.76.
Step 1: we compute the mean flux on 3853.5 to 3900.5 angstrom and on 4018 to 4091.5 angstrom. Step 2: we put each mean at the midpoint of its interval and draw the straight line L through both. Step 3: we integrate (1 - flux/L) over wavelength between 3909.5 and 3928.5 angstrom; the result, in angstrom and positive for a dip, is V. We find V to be 1.08 angstrom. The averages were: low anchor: 8.76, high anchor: 8.53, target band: 8.22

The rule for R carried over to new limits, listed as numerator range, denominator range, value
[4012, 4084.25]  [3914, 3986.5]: 1.08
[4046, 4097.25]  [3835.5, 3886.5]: 1.11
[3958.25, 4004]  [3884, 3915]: 1.04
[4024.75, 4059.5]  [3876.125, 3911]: 1.06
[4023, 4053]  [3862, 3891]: 1.04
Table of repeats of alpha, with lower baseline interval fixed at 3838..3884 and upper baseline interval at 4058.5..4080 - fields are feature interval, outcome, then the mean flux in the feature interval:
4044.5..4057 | -1.2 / 9.49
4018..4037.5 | 1.2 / 8.13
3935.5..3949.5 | 0.8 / 8.22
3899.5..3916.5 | 0.9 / 8.3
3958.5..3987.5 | 0.6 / 8.53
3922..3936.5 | 0.9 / 8.16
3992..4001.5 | 0.4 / 8.33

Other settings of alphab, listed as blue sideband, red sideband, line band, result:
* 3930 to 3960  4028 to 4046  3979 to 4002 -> -0.025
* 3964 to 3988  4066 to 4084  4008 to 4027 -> -0.016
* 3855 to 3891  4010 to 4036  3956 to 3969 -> -0.025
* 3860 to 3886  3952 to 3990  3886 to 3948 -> 0.045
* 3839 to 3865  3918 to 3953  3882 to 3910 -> -0.019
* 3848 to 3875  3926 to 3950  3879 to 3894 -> -0.048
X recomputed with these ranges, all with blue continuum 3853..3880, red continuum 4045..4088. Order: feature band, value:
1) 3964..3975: 0.029 mag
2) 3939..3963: 0.048 mag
